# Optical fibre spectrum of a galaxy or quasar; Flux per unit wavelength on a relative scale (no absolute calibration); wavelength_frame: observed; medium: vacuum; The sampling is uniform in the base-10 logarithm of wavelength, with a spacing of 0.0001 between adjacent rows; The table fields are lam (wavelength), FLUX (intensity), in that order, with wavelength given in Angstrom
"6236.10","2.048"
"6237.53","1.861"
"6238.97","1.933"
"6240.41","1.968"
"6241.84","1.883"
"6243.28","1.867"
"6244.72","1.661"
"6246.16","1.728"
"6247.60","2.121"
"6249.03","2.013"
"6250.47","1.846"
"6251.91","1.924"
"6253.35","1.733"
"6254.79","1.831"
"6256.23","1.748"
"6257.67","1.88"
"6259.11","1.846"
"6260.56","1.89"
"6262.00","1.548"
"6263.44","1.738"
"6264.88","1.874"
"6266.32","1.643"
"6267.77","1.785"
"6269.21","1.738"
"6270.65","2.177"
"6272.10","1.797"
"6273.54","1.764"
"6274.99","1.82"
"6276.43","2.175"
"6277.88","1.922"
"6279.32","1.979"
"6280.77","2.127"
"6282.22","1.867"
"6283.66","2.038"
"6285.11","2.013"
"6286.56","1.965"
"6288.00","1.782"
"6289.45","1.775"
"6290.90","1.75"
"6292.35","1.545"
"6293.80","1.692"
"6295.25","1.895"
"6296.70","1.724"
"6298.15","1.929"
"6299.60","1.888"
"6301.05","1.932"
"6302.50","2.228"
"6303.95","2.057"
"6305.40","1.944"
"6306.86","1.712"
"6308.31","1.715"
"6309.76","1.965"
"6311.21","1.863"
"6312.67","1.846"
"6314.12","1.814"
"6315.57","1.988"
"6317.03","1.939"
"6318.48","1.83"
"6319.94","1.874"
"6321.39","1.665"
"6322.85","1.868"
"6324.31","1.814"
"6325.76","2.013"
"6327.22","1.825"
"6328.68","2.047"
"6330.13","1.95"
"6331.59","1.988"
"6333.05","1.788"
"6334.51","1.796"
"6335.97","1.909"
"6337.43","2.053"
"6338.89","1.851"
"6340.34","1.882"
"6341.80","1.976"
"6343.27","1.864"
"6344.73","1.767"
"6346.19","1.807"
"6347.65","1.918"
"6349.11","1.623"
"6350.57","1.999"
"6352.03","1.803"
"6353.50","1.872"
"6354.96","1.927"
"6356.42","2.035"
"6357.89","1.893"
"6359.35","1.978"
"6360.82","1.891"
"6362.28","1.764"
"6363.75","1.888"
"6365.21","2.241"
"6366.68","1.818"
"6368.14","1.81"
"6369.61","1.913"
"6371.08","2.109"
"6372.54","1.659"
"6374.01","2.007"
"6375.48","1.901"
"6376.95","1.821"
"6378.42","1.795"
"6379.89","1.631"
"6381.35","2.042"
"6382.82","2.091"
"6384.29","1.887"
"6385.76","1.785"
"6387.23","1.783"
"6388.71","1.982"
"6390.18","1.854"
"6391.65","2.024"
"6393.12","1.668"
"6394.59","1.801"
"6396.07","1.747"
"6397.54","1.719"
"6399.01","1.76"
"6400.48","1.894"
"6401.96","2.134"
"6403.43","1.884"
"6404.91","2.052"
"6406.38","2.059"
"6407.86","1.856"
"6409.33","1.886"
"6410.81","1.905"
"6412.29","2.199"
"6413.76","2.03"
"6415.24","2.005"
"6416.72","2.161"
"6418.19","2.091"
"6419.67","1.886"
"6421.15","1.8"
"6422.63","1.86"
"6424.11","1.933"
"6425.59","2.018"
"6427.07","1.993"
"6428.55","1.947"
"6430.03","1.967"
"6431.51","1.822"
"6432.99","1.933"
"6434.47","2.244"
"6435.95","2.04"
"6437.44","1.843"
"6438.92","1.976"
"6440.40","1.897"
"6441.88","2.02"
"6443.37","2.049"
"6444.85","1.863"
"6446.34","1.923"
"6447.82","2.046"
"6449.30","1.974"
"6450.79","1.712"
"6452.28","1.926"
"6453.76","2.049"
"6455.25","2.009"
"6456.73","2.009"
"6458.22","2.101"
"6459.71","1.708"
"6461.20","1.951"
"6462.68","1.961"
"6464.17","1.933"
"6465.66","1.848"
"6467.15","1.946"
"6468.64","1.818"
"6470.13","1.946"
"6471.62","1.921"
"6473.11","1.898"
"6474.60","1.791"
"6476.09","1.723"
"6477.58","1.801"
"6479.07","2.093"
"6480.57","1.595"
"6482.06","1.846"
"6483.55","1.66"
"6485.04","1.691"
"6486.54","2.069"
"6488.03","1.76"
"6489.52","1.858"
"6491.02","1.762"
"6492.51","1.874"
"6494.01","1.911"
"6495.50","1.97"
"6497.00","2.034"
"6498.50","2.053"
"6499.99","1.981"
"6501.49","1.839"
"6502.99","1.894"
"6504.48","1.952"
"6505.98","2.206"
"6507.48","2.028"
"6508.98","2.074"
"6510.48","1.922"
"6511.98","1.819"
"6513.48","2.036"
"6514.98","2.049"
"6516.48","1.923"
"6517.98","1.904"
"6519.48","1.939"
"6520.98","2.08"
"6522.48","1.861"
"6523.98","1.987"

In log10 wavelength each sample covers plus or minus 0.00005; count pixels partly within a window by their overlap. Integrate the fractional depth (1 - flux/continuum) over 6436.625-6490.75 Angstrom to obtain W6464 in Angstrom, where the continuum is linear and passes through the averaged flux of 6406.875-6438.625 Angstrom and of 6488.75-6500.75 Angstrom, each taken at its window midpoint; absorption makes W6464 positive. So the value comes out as 1.5 Angstrom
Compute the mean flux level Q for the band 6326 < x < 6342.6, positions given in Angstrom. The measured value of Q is 1.92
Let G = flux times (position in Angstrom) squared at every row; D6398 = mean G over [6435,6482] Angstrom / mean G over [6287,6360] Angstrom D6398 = 1.1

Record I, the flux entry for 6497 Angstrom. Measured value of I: 2.034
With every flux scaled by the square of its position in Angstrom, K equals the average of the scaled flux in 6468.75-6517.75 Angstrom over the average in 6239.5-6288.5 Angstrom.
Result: 1.1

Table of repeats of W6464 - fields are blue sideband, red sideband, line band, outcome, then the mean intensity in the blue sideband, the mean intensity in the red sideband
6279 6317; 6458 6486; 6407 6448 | -2.4 Angstrom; 1.89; 1.85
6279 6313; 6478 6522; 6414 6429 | -0.5 Angstrom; 1.88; 1.92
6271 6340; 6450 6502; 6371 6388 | 0.2 Angstrom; 1.89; 1.89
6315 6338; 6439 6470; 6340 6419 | 0.3 Angstrom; 1.89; 1.94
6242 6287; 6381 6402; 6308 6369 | -0.6 Angstrom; 1.87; 1.87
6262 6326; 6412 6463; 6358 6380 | 0.4 Angstrom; 1.87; 1.97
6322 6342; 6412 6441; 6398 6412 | 0.2 Angstrom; 1.91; 1.98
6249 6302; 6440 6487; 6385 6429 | -0.9 Angstrom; 1.85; 1.9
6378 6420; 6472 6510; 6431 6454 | -0.6 Angstrom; 1.92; 1.9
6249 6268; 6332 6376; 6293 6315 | -0.4 Angstrom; 1.8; 1.89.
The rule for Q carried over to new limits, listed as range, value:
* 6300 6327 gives 1.89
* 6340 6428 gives 1.91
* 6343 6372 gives 1.9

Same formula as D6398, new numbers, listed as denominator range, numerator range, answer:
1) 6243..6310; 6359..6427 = 1.07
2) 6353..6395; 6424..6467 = 1.06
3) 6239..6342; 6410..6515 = 1.09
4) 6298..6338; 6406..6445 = 1.07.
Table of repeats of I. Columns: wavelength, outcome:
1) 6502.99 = 1.894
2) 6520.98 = 2.08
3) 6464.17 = 1.933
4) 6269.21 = 1.738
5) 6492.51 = 1.874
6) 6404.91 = 2.052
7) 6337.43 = 2.053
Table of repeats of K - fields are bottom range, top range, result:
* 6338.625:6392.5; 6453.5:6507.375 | 1.04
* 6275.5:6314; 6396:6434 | 1.07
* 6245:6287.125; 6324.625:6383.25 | 1.04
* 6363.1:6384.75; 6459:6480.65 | 1.01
